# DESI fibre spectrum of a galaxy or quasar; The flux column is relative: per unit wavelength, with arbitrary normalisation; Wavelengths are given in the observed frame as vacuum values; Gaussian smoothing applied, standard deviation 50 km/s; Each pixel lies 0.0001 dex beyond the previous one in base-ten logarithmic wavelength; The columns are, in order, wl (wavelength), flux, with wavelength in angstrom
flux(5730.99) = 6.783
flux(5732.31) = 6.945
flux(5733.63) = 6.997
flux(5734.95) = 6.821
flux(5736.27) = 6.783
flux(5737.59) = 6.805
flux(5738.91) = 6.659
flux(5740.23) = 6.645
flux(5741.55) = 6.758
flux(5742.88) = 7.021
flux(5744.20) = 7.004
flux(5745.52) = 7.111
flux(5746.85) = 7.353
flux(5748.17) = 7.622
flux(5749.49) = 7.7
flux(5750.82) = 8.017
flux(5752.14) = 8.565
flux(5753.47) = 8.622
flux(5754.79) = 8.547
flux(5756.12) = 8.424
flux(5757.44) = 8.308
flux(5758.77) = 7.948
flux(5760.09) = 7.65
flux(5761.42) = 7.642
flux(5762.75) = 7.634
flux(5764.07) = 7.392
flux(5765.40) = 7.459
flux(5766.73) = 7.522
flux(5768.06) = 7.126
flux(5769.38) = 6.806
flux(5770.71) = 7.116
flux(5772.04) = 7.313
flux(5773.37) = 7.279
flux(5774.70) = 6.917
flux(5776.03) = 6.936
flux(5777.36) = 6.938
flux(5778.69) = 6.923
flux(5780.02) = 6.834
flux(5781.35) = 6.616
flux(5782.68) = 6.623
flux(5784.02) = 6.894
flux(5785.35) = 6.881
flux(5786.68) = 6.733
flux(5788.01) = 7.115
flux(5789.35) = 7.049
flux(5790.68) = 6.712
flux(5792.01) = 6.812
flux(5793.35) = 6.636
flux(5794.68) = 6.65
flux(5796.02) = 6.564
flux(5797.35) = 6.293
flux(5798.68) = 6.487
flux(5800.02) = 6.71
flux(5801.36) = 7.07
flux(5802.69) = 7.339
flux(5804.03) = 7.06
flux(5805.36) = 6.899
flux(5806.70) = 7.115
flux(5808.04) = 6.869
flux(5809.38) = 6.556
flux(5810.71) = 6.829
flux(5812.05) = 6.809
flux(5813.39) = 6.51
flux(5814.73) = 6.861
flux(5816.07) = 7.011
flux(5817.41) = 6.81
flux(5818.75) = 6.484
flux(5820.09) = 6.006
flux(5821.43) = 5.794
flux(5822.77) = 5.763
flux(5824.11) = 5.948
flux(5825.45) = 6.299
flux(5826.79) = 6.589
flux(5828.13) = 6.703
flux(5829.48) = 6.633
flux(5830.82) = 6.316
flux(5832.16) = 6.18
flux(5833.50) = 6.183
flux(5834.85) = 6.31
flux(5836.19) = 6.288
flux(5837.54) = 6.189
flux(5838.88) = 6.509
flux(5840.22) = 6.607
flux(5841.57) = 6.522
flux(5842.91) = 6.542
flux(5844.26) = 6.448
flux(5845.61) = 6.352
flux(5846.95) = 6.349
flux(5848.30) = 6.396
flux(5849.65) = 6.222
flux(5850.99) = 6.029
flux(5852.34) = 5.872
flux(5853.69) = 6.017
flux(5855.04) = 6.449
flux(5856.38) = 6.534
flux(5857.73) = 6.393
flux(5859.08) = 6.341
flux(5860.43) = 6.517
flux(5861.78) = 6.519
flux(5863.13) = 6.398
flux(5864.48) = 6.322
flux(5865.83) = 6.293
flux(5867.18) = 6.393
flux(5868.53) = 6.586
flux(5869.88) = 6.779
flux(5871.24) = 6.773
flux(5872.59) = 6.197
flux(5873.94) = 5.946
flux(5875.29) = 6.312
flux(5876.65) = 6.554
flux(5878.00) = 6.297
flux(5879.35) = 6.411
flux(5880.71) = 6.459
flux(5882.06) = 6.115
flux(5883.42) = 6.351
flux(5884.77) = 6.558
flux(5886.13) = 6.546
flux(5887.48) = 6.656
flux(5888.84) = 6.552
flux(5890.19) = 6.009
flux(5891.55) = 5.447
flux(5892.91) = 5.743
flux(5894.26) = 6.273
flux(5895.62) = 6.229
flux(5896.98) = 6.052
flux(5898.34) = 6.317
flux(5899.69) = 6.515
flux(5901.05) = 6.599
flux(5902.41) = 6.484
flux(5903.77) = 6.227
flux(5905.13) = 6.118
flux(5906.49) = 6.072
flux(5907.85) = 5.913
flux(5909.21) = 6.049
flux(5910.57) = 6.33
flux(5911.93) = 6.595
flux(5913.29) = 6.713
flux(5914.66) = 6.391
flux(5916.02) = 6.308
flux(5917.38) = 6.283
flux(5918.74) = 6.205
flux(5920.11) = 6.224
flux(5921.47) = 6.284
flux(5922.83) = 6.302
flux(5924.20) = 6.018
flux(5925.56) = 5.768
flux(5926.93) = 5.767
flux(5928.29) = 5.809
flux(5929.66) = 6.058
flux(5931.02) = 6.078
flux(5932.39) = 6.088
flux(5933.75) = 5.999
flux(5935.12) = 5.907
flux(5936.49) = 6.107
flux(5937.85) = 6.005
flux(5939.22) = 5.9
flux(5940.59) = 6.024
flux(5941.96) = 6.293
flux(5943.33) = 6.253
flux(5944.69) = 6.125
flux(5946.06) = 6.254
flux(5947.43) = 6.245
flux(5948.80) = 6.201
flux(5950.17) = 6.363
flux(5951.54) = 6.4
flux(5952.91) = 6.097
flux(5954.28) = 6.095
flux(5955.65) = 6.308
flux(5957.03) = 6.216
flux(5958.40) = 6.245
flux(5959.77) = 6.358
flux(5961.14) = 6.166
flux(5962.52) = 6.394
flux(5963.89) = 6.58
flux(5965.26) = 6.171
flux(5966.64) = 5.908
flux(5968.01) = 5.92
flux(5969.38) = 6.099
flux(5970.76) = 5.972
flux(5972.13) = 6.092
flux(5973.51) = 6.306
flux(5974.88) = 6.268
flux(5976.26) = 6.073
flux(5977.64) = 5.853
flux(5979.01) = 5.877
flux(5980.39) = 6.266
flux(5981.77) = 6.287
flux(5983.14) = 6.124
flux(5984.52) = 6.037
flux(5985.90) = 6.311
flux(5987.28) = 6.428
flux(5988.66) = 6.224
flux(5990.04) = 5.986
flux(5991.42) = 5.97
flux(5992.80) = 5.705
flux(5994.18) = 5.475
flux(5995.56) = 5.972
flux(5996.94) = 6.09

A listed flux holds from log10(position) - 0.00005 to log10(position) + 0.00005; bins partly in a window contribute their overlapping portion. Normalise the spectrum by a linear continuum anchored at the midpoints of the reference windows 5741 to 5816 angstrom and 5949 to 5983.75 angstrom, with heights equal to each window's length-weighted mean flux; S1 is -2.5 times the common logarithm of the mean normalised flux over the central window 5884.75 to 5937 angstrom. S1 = 0.048 mag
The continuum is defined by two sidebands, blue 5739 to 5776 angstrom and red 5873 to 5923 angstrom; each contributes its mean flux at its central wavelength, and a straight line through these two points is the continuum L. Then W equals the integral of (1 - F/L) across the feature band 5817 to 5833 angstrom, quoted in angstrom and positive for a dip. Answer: 1.47 angstrom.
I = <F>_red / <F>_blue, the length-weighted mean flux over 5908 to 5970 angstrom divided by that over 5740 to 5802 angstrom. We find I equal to 0.86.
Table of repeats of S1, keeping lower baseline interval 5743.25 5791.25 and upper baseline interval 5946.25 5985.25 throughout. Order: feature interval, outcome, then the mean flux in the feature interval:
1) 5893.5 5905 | 0.04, 6.32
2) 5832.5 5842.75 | 0.09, 6.38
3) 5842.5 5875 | 0.08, 6.36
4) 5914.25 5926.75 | 0.05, 6.18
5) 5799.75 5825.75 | 0.07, 6.64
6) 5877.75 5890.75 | 0.04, 6.4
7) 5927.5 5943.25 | 0.06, 6.03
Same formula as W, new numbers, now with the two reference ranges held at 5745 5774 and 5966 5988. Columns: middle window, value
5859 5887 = 1.85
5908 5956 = 2.07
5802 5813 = 0.63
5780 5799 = 1.90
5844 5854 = 1.19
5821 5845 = 2.78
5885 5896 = 0.89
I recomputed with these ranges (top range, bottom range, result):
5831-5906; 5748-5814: 0.88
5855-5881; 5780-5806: 0.94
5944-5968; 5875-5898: 0.99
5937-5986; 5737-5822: 0.87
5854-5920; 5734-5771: 0.85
